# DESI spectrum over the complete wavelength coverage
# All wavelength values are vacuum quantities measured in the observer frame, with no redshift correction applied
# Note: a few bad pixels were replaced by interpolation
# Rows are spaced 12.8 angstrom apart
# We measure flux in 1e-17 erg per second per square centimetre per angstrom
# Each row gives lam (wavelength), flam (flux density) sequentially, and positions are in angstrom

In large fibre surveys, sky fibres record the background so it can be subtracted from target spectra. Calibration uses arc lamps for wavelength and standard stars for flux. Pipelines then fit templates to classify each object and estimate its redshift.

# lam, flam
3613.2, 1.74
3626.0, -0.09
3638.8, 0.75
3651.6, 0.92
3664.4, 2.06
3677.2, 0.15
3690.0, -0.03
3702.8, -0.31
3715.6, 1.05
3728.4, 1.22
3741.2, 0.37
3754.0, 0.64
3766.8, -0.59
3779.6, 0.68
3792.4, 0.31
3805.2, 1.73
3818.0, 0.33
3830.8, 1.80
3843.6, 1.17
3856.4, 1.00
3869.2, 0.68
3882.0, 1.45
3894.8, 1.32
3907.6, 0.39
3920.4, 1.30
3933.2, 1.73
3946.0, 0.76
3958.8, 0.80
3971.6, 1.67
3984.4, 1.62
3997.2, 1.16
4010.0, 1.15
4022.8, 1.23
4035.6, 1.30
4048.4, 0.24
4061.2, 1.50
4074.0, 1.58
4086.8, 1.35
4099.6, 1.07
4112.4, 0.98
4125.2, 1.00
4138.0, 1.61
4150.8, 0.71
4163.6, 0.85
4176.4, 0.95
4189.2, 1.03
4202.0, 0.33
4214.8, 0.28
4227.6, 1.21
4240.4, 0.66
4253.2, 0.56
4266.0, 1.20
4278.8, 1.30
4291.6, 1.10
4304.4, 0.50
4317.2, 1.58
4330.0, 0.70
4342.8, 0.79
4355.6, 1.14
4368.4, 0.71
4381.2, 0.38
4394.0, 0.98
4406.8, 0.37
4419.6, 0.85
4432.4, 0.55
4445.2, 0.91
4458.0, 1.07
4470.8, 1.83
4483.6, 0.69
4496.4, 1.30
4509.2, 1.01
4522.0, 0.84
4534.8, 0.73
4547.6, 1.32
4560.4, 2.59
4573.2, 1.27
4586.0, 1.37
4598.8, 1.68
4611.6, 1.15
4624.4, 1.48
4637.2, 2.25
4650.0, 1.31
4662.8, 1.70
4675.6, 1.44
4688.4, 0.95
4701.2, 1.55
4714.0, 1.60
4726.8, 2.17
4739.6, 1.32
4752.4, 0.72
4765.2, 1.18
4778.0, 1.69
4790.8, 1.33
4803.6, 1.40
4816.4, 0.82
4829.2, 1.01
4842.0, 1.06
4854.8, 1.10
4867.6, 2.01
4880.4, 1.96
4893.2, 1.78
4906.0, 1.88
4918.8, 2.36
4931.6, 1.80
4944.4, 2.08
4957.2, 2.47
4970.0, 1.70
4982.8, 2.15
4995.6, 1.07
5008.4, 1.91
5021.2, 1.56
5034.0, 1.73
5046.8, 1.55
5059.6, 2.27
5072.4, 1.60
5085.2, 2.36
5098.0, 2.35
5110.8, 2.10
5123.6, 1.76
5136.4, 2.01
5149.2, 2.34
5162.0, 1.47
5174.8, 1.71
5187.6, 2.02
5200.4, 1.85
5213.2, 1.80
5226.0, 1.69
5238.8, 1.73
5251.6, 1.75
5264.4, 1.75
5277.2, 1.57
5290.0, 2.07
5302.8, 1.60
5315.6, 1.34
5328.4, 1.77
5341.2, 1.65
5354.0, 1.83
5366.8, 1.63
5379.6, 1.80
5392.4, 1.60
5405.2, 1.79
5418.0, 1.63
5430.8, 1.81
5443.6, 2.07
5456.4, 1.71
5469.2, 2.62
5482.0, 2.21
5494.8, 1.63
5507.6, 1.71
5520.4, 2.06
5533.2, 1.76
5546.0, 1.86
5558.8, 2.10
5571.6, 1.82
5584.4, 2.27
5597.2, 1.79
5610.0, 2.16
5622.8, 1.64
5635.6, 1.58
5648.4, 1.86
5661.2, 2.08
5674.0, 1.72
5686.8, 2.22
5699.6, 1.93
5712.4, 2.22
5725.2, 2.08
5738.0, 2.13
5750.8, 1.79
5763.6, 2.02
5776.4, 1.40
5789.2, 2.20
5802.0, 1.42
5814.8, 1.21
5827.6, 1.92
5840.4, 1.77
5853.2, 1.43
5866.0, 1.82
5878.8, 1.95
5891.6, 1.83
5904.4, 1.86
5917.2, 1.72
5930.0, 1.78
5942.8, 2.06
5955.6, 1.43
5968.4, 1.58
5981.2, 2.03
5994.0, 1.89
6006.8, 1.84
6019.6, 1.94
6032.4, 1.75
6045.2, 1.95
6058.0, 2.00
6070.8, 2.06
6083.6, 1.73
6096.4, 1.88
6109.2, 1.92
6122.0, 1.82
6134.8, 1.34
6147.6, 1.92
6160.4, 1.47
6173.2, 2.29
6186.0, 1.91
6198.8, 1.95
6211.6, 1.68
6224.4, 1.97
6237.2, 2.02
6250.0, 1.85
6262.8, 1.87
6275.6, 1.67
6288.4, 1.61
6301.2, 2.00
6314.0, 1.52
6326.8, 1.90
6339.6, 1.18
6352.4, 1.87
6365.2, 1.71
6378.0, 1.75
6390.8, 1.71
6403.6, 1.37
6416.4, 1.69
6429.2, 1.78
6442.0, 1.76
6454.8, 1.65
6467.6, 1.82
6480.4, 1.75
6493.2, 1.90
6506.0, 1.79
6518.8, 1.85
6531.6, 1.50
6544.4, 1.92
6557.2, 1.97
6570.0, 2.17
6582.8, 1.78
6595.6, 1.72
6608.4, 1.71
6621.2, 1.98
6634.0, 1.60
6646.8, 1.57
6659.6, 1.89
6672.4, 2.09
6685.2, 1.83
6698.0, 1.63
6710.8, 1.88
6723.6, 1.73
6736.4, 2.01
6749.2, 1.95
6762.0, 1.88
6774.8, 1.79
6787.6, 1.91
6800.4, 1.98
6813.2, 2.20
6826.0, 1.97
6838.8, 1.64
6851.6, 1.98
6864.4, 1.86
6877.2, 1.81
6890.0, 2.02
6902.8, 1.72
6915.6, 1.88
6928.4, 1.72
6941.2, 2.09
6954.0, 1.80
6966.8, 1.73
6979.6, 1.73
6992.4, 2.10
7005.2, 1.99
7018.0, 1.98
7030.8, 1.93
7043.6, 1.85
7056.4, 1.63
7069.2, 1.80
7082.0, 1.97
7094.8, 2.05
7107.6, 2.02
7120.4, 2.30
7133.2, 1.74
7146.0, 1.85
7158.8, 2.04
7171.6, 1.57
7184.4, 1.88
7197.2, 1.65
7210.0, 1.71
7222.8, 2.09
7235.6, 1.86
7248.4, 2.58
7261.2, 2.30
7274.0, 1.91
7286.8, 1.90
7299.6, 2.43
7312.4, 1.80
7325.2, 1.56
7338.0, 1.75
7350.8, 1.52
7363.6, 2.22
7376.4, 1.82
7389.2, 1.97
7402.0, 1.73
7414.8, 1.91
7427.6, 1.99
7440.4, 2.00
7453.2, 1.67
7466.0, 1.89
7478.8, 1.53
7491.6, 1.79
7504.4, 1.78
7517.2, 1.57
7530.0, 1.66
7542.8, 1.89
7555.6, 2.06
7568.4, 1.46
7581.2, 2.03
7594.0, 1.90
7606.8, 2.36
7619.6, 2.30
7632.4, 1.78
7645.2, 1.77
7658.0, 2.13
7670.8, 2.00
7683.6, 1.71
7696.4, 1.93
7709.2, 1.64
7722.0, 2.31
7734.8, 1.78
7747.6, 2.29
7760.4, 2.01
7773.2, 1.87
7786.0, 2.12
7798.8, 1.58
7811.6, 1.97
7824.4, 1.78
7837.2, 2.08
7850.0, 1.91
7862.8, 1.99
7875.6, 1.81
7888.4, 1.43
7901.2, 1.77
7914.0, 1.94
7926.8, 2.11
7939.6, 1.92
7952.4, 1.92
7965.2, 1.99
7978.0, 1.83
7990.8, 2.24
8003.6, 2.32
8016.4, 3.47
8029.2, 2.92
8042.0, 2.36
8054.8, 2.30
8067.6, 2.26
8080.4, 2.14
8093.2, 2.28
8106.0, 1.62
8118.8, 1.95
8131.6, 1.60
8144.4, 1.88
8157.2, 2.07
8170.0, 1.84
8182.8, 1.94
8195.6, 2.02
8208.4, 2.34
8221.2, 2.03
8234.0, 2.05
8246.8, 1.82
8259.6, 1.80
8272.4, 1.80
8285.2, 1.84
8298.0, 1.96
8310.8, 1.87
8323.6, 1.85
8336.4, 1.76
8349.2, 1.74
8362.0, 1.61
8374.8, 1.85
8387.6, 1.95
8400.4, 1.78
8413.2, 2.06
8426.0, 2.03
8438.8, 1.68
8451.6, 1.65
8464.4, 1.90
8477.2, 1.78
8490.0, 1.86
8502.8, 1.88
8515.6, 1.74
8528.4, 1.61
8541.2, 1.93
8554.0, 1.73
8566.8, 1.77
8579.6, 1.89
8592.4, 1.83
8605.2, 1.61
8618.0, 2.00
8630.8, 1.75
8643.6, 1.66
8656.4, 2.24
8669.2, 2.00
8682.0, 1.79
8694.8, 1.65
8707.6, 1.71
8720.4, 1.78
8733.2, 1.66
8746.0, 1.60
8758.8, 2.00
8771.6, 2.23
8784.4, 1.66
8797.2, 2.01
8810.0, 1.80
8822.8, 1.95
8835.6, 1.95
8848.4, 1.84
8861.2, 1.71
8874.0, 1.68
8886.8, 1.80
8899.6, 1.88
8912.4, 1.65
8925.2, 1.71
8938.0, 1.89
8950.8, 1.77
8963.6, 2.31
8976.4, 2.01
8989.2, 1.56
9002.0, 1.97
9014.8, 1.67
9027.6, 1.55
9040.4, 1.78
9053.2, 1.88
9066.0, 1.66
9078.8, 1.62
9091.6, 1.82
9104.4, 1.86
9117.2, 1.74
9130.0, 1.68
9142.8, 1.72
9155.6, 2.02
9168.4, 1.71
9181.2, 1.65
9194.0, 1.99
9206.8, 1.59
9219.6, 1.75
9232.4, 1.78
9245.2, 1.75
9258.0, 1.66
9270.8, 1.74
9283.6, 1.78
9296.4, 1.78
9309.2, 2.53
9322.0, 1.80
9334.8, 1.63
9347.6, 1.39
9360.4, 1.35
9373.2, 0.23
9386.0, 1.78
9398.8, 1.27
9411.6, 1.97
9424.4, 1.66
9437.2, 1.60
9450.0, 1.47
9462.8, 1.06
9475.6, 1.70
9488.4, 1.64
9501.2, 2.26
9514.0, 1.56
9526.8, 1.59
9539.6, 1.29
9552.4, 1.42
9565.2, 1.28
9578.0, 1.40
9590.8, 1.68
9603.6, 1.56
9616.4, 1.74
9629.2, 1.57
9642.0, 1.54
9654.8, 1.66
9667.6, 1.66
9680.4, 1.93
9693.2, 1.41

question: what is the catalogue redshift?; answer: 0.222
